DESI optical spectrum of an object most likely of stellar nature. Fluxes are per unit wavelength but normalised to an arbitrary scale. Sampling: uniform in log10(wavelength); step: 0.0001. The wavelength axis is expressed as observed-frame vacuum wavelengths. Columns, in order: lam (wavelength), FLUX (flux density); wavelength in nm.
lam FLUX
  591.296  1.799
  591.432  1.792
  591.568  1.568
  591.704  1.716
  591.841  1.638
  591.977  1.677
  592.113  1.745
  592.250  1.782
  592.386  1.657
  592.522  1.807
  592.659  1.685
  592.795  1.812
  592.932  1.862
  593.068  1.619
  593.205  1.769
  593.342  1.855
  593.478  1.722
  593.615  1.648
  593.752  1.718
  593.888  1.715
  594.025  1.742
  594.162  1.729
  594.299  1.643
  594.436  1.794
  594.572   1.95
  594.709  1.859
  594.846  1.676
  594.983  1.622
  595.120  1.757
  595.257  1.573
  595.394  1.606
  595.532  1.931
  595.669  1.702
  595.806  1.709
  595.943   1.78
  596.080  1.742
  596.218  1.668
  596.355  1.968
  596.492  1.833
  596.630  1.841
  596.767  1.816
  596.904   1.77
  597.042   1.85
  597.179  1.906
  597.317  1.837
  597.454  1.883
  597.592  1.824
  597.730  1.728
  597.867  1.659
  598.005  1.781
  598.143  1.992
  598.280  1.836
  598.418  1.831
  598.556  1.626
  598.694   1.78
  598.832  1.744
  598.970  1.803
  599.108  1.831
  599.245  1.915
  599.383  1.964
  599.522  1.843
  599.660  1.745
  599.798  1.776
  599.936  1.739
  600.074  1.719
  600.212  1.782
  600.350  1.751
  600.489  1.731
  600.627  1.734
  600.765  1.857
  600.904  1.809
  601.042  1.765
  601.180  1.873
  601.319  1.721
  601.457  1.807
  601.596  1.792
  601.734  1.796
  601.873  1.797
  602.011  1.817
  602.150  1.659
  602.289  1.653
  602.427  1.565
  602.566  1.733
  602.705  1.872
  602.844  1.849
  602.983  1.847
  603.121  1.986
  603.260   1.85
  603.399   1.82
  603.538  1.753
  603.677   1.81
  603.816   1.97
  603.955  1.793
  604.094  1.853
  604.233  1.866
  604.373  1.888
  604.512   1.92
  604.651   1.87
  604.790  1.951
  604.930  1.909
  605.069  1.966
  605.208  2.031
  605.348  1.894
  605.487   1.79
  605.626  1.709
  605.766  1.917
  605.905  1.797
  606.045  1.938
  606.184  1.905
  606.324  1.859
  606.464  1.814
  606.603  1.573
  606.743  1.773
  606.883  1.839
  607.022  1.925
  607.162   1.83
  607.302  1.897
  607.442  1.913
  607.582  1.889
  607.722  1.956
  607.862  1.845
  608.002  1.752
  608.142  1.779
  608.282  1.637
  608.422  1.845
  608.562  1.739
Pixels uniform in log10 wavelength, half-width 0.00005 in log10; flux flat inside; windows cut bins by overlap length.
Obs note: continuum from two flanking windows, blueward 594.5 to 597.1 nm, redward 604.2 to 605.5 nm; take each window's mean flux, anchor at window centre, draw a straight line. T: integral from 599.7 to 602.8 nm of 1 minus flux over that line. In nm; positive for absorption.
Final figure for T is 0.16 nm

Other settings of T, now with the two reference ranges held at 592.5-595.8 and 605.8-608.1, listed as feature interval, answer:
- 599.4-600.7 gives 0.016 nm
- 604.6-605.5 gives -0.047 nm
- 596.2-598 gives -0.054 nm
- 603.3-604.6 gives -0.024 nm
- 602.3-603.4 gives 0.003 nm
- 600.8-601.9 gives 0.001 nm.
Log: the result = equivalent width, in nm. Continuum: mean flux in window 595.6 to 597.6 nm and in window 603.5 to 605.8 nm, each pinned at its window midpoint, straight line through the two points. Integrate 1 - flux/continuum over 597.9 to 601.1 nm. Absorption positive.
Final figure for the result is 0.06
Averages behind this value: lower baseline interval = 1.81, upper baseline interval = 1.88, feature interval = 1.8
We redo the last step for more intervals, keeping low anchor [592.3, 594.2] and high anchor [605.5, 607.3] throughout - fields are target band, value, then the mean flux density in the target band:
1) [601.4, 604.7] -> -0.02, 1.81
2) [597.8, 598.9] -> -0.01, 1.78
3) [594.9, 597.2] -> -0.01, 1.77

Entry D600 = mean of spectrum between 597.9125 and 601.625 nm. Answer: 1.8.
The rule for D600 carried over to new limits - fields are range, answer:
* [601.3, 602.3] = 1.76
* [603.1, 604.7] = 1.86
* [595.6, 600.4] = 1.8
